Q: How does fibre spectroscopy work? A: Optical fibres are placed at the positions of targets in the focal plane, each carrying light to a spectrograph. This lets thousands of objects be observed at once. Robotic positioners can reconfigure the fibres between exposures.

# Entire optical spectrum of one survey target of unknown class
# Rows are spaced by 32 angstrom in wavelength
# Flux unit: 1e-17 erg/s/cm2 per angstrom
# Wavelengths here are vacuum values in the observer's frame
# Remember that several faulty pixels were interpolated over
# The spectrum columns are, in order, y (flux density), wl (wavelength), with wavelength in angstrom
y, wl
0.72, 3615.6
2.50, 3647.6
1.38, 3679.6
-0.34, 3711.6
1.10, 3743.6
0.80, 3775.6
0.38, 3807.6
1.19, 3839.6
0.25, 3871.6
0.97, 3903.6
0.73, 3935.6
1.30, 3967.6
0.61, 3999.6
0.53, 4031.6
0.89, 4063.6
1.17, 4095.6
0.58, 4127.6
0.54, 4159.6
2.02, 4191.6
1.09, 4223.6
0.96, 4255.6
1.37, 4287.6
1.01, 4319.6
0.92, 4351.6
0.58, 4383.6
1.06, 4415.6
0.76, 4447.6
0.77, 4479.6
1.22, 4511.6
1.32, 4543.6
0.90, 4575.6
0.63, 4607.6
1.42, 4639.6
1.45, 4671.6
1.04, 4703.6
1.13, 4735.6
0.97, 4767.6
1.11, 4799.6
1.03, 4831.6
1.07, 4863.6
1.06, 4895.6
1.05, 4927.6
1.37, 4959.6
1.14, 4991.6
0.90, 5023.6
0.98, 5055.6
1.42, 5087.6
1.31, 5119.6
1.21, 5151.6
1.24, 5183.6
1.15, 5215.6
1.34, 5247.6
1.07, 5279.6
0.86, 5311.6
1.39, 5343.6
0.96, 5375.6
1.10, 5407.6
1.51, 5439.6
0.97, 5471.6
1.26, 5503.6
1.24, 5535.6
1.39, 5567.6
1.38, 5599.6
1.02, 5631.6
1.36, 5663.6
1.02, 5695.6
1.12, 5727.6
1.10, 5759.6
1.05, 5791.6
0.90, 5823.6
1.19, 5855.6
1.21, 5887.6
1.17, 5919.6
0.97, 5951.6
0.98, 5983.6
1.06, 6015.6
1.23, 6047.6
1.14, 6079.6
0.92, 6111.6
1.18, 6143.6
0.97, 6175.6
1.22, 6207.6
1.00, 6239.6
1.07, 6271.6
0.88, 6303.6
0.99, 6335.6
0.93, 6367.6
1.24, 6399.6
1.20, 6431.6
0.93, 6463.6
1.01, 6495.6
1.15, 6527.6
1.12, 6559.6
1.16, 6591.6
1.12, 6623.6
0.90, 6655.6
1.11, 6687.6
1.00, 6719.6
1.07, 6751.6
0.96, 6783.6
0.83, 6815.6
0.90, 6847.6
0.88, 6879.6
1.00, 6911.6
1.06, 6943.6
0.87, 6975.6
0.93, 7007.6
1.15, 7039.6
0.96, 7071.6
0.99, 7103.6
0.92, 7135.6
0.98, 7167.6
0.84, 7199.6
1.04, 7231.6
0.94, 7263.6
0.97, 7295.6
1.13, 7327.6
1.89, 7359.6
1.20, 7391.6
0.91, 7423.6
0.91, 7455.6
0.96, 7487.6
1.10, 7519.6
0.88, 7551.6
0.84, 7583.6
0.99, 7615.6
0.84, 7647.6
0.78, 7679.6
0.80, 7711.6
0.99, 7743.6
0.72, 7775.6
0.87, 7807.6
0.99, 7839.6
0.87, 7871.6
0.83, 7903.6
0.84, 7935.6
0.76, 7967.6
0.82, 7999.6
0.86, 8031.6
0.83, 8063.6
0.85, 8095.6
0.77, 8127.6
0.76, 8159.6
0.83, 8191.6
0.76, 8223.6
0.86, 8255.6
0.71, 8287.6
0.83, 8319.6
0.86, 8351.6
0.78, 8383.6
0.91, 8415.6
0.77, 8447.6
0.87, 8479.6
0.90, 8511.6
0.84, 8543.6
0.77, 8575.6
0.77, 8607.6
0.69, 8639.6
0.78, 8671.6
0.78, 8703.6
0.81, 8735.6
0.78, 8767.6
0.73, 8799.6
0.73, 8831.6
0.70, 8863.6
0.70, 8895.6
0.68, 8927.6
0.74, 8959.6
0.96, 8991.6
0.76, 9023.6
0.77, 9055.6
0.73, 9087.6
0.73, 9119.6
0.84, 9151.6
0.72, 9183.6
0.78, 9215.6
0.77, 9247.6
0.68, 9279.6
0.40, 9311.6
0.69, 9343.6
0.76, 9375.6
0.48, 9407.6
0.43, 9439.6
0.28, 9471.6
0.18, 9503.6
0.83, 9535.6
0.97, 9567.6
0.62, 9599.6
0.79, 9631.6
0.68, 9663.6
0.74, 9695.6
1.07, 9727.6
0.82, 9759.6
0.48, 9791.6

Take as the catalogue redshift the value 0.121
